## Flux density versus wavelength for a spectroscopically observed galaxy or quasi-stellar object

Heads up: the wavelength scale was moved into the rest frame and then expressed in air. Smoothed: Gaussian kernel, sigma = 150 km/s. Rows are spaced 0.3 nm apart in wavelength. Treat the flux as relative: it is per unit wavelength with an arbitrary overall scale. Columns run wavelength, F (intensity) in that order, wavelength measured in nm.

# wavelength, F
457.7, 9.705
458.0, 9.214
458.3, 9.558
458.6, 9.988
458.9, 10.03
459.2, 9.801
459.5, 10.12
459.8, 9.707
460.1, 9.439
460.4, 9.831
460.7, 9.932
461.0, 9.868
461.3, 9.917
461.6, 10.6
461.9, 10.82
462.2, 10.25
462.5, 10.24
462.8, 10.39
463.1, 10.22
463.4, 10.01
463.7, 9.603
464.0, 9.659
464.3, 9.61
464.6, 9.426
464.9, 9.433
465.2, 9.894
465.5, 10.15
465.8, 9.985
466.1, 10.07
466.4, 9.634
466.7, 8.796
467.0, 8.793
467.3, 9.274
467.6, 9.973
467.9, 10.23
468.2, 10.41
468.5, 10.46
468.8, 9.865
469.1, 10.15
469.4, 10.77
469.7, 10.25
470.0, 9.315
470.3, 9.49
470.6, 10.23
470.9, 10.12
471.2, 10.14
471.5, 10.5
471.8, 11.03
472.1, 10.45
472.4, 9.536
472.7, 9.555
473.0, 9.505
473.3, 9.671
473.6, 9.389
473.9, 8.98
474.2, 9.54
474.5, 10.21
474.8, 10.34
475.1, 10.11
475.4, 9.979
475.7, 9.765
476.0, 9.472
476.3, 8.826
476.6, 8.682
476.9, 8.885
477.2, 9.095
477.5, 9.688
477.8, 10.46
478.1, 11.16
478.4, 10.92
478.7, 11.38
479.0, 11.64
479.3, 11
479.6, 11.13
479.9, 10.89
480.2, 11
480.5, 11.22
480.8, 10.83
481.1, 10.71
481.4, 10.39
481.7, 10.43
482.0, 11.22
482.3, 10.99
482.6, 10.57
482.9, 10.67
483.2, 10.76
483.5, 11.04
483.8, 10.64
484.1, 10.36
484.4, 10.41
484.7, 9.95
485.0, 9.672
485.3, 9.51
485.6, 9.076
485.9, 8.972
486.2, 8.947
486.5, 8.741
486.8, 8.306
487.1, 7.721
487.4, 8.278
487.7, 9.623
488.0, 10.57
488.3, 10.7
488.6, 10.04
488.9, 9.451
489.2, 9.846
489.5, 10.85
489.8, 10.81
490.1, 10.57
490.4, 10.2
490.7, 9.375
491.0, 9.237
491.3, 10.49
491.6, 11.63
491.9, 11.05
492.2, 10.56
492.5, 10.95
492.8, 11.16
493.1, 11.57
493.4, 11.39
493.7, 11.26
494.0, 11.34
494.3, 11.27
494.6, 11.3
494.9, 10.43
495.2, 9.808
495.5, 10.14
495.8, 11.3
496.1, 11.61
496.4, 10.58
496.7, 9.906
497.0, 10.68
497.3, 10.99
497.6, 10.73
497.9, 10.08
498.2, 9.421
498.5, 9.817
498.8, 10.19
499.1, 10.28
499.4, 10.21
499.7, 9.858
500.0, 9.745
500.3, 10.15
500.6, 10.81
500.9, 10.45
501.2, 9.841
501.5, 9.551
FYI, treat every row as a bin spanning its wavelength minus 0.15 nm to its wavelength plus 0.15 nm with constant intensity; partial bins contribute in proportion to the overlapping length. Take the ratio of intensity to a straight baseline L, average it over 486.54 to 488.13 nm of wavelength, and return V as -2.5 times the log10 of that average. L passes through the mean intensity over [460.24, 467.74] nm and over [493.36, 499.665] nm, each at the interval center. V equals 0.17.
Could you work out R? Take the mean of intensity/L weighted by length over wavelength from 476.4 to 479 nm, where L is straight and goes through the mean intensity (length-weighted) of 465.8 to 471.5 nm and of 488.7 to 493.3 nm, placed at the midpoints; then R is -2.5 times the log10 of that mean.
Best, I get 0.006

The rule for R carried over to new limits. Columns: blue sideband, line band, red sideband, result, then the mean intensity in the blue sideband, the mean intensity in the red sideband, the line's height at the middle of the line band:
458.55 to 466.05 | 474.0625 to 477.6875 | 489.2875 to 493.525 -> 0.08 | 9.96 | 10.7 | 10.3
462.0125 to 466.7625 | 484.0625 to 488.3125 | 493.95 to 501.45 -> 0.10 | 9.86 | 10.4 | 10.2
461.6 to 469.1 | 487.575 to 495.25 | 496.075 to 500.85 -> -0.04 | 9.9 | 10.3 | 10.2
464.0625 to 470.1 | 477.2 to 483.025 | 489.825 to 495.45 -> -0.05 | 9.83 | 10.7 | 10.3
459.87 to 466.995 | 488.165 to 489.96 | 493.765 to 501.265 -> 0.00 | 9.88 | 10.5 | 10.3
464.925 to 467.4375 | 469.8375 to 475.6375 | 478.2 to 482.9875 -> 0.03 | 9.57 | 10.9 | 10.2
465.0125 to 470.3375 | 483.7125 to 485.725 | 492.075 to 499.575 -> 0.05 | 9.87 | 10.7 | 10.4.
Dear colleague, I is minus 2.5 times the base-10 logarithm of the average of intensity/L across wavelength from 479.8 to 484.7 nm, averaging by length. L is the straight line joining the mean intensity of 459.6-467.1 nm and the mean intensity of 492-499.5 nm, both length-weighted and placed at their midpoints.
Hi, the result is -0.04 mag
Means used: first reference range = 9.86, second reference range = 10.7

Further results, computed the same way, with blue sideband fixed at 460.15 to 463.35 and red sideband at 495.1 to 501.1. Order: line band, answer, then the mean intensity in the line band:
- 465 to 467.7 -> 0.065 mag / 9.61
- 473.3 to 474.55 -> 0.081 mag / 9.49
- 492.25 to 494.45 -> -0.093 mag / 11.2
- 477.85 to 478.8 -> -0.083 mag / 11.1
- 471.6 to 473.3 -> 0.024 mag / 10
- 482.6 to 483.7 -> -0.052 mag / 10.8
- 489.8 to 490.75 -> 0.007 mag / 10.2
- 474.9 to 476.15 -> 0.042 mag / 9.85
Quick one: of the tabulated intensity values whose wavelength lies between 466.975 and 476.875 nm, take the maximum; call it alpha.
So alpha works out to 11.03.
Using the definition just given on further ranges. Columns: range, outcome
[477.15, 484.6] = 11.64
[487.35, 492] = 11.63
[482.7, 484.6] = 11.04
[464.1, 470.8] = 10.77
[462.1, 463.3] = 10.39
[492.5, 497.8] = 11.61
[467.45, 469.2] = 10.46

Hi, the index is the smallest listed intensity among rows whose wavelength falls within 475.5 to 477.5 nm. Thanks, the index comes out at 8.682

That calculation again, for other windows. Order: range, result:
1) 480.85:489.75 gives 7.721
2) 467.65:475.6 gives 8.98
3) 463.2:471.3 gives 8.793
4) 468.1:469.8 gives 9.865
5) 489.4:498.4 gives 9.237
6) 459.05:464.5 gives 9.439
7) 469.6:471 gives 9.315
